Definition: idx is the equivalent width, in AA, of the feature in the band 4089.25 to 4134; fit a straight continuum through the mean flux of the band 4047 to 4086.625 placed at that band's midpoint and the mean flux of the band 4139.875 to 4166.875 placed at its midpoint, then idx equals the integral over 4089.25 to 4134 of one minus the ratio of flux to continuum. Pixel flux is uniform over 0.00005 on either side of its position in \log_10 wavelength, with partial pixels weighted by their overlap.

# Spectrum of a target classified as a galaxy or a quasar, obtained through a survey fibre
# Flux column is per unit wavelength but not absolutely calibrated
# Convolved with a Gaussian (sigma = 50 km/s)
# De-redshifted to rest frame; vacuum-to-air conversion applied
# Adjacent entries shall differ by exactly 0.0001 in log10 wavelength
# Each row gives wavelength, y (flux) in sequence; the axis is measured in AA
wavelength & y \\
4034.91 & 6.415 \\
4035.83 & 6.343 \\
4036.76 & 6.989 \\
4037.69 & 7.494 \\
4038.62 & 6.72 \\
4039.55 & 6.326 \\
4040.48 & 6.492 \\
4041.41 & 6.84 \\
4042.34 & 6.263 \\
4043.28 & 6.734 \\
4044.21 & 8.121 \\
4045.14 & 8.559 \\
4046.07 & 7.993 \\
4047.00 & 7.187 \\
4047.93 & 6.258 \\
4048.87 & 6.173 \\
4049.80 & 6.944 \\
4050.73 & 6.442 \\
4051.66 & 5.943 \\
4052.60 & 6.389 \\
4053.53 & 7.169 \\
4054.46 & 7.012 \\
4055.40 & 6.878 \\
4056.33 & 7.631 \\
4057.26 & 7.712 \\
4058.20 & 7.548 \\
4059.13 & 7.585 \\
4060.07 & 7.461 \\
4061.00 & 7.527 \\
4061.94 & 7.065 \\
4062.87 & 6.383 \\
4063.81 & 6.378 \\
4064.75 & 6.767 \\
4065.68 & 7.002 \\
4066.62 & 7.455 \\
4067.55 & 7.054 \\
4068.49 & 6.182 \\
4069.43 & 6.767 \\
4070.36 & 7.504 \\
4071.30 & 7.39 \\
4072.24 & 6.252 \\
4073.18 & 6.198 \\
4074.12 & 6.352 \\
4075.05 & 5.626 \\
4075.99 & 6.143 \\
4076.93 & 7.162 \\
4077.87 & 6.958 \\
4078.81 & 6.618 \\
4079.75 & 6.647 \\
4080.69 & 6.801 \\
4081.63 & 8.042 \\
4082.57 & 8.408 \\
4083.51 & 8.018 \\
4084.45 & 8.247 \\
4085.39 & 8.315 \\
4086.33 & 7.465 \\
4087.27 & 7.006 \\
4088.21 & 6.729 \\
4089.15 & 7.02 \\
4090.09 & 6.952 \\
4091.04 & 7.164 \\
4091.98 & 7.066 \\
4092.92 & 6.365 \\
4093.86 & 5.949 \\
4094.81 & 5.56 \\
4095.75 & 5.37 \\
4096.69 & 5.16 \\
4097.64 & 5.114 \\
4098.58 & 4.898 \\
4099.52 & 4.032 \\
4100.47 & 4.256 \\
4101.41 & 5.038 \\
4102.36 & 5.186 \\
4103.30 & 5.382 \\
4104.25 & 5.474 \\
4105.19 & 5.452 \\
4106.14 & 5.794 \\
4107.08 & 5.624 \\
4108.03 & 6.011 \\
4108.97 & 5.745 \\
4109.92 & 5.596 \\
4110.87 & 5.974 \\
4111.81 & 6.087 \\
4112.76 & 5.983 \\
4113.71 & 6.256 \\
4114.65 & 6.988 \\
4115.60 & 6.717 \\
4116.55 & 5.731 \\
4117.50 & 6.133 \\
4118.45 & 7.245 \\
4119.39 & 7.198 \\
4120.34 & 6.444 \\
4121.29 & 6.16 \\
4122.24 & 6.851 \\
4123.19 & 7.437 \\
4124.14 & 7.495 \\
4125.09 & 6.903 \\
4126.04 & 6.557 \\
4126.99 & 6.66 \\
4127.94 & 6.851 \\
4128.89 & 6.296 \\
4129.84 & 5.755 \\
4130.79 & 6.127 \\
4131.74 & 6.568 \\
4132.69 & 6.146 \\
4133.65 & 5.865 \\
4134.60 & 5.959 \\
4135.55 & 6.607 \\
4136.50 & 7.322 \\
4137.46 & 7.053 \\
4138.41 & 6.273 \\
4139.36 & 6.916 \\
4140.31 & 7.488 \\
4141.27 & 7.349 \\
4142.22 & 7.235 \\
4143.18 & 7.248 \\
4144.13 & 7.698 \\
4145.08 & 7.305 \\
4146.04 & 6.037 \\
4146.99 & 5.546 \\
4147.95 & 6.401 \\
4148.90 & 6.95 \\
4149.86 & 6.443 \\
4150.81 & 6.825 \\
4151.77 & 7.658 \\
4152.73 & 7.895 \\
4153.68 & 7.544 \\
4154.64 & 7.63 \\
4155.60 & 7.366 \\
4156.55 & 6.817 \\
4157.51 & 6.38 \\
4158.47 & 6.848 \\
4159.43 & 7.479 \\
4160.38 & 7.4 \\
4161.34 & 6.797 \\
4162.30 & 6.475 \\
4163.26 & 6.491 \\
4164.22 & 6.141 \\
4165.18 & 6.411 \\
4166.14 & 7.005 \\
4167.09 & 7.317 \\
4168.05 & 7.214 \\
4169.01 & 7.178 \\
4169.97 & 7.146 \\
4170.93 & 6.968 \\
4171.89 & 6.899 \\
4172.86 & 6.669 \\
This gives 5.72 AA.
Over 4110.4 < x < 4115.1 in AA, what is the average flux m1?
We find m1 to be 6.26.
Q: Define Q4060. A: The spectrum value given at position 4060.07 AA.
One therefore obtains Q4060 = 7.461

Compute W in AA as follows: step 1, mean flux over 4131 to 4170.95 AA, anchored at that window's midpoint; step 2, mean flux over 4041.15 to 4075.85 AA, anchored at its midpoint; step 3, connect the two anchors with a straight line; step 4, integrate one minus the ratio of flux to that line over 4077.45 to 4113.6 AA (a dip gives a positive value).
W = 3.48 AA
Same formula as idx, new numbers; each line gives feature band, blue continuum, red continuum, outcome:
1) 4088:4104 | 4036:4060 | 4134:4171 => 2.9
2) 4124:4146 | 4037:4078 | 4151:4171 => 0.9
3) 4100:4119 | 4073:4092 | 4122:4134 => 2.6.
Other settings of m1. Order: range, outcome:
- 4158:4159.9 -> 7.15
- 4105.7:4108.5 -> 5.82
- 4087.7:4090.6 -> 6.9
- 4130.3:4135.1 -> 6.13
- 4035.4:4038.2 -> 6.94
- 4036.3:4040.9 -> 6.81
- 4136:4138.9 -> 6.88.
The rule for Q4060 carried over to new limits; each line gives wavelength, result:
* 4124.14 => 7.495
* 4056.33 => 7.631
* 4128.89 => 6.296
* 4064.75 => 6.767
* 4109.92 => 5.596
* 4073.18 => 6.198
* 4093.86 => 5.949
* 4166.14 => 7.005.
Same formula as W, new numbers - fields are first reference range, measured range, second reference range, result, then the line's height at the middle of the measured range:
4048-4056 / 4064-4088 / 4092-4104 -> -4.7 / 5.91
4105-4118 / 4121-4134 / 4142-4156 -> -0.2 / 6.46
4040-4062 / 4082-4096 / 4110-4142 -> -0.5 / 6.83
